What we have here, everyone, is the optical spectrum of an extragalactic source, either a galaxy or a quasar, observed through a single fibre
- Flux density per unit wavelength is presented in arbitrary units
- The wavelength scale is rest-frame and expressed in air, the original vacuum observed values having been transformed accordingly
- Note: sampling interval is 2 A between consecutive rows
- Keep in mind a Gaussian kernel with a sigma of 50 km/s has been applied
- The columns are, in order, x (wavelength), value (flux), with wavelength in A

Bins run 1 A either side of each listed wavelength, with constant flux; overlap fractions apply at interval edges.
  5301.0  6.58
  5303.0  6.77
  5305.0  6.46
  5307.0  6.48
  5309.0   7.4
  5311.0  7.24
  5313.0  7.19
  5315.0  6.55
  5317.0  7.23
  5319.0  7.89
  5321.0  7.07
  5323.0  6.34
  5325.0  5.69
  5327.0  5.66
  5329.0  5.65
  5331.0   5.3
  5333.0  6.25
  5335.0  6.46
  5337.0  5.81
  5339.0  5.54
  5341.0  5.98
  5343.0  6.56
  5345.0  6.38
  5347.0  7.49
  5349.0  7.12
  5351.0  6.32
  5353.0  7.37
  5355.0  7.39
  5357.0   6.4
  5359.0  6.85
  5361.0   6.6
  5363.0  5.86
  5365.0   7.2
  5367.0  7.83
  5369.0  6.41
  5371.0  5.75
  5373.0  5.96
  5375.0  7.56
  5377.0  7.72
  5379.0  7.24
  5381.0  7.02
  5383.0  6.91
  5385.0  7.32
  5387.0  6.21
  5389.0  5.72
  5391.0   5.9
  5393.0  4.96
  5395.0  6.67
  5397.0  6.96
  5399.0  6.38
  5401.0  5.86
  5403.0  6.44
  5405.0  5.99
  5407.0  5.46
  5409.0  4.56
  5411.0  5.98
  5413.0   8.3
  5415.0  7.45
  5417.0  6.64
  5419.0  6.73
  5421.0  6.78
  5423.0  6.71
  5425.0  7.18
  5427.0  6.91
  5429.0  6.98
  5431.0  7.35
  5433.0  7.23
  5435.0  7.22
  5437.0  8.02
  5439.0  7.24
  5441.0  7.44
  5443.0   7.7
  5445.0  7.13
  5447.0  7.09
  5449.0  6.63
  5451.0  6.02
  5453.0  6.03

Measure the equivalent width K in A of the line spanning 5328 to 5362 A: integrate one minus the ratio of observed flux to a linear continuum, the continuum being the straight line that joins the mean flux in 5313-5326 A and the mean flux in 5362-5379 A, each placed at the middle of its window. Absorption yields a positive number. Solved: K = 1.9 A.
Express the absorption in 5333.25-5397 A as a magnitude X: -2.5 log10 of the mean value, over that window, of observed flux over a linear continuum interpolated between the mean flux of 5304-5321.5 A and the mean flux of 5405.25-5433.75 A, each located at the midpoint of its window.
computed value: 0.05 mag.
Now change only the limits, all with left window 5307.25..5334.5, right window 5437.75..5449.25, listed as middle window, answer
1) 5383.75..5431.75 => 0.094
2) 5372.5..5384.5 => -0.036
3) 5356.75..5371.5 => 0.026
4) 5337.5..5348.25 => 0.052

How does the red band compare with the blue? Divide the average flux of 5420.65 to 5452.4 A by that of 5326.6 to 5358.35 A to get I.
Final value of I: 1.1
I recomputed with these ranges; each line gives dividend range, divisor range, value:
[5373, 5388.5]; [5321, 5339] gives 1.18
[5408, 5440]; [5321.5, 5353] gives 1.12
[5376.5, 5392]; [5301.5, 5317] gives 0.98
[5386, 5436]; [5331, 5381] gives 0.98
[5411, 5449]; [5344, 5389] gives 1.05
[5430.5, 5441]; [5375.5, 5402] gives 1.13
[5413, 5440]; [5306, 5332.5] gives 1.09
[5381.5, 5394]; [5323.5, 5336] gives 1.06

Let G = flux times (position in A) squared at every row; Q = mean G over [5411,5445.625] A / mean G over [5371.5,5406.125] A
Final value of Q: 1.12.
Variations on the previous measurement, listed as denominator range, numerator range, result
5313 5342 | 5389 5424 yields 1.04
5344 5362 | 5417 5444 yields 1.07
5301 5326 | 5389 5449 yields 1.02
